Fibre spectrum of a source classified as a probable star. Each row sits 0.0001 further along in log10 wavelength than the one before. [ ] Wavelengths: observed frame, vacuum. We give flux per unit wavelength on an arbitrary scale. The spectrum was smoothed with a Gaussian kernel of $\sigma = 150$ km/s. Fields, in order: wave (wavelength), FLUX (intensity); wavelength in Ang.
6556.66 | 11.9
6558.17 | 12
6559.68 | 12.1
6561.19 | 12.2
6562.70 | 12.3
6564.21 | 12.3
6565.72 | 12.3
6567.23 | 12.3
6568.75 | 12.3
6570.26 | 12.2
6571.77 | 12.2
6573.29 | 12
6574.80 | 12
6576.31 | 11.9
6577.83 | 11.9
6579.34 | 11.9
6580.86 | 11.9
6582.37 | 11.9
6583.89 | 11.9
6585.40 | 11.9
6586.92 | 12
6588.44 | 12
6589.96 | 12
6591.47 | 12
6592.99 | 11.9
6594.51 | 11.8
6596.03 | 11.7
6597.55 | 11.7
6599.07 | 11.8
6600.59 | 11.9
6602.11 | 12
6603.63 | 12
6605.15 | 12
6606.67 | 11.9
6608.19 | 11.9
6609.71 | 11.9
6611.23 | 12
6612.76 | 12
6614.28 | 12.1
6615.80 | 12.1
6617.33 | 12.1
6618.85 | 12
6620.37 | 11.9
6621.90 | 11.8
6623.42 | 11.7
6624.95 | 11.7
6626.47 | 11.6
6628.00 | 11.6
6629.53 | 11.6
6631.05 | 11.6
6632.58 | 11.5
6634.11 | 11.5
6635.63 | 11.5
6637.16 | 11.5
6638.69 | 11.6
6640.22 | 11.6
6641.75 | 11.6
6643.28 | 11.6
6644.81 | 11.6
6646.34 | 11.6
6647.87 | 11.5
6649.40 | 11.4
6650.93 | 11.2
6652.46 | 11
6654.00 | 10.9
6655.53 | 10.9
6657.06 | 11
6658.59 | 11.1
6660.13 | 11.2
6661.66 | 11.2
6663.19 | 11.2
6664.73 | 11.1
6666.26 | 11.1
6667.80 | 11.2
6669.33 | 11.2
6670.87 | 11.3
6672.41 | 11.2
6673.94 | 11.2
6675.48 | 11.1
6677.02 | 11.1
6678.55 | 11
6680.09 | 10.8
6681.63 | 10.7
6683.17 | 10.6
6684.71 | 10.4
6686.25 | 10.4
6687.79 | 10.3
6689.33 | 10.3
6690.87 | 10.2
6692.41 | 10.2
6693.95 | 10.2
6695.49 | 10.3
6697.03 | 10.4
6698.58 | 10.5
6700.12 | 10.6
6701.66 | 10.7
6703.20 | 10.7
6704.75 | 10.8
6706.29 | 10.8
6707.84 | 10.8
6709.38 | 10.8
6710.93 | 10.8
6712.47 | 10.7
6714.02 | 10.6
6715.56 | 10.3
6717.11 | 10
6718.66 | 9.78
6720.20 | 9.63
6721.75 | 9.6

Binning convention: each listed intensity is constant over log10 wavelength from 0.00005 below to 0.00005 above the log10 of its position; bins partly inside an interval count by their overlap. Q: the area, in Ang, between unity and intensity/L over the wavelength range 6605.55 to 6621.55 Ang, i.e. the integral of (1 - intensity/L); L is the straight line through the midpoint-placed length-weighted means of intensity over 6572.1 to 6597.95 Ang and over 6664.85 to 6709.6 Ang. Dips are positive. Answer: -0.6 Ang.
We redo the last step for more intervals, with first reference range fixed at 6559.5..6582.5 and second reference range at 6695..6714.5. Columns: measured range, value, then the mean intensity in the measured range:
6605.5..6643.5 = -0.8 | 11.8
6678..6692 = 0.5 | 10.5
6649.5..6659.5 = 0.1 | 11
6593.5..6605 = 0.0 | 11.8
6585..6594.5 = 0.0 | 11.9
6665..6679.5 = -0.2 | 11.2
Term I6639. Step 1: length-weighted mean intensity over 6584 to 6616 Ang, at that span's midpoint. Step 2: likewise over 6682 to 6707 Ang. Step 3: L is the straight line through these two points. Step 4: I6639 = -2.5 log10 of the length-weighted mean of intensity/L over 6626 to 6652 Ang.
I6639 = -0.02 mag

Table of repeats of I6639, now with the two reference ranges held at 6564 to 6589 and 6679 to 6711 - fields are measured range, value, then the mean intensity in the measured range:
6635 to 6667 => -0.02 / 11.3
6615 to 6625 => -0.04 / 11.9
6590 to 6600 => 0.00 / 11.8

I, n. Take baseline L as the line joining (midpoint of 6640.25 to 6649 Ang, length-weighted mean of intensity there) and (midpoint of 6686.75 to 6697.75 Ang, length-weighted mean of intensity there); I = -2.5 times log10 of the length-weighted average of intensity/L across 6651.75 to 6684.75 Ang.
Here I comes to -0.01 mag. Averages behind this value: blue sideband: 11.6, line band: 11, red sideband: 10.3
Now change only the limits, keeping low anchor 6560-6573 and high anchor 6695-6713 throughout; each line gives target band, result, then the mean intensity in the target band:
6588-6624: -0.013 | 11.9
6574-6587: 0.014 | 11.9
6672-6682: -0.005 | 11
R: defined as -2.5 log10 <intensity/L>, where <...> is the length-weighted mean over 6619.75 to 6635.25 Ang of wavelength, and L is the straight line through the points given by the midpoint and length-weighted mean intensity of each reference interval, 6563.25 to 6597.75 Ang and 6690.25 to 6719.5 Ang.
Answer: -0.02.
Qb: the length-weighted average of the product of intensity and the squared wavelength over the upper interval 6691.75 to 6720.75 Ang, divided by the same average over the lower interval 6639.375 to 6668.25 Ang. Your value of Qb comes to 0.94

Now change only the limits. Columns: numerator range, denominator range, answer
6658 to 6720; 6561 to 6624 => 0.92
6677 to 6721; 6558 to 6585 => 0.90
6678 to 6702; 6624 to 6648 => 0.92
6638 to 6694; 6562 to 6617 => 0.94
